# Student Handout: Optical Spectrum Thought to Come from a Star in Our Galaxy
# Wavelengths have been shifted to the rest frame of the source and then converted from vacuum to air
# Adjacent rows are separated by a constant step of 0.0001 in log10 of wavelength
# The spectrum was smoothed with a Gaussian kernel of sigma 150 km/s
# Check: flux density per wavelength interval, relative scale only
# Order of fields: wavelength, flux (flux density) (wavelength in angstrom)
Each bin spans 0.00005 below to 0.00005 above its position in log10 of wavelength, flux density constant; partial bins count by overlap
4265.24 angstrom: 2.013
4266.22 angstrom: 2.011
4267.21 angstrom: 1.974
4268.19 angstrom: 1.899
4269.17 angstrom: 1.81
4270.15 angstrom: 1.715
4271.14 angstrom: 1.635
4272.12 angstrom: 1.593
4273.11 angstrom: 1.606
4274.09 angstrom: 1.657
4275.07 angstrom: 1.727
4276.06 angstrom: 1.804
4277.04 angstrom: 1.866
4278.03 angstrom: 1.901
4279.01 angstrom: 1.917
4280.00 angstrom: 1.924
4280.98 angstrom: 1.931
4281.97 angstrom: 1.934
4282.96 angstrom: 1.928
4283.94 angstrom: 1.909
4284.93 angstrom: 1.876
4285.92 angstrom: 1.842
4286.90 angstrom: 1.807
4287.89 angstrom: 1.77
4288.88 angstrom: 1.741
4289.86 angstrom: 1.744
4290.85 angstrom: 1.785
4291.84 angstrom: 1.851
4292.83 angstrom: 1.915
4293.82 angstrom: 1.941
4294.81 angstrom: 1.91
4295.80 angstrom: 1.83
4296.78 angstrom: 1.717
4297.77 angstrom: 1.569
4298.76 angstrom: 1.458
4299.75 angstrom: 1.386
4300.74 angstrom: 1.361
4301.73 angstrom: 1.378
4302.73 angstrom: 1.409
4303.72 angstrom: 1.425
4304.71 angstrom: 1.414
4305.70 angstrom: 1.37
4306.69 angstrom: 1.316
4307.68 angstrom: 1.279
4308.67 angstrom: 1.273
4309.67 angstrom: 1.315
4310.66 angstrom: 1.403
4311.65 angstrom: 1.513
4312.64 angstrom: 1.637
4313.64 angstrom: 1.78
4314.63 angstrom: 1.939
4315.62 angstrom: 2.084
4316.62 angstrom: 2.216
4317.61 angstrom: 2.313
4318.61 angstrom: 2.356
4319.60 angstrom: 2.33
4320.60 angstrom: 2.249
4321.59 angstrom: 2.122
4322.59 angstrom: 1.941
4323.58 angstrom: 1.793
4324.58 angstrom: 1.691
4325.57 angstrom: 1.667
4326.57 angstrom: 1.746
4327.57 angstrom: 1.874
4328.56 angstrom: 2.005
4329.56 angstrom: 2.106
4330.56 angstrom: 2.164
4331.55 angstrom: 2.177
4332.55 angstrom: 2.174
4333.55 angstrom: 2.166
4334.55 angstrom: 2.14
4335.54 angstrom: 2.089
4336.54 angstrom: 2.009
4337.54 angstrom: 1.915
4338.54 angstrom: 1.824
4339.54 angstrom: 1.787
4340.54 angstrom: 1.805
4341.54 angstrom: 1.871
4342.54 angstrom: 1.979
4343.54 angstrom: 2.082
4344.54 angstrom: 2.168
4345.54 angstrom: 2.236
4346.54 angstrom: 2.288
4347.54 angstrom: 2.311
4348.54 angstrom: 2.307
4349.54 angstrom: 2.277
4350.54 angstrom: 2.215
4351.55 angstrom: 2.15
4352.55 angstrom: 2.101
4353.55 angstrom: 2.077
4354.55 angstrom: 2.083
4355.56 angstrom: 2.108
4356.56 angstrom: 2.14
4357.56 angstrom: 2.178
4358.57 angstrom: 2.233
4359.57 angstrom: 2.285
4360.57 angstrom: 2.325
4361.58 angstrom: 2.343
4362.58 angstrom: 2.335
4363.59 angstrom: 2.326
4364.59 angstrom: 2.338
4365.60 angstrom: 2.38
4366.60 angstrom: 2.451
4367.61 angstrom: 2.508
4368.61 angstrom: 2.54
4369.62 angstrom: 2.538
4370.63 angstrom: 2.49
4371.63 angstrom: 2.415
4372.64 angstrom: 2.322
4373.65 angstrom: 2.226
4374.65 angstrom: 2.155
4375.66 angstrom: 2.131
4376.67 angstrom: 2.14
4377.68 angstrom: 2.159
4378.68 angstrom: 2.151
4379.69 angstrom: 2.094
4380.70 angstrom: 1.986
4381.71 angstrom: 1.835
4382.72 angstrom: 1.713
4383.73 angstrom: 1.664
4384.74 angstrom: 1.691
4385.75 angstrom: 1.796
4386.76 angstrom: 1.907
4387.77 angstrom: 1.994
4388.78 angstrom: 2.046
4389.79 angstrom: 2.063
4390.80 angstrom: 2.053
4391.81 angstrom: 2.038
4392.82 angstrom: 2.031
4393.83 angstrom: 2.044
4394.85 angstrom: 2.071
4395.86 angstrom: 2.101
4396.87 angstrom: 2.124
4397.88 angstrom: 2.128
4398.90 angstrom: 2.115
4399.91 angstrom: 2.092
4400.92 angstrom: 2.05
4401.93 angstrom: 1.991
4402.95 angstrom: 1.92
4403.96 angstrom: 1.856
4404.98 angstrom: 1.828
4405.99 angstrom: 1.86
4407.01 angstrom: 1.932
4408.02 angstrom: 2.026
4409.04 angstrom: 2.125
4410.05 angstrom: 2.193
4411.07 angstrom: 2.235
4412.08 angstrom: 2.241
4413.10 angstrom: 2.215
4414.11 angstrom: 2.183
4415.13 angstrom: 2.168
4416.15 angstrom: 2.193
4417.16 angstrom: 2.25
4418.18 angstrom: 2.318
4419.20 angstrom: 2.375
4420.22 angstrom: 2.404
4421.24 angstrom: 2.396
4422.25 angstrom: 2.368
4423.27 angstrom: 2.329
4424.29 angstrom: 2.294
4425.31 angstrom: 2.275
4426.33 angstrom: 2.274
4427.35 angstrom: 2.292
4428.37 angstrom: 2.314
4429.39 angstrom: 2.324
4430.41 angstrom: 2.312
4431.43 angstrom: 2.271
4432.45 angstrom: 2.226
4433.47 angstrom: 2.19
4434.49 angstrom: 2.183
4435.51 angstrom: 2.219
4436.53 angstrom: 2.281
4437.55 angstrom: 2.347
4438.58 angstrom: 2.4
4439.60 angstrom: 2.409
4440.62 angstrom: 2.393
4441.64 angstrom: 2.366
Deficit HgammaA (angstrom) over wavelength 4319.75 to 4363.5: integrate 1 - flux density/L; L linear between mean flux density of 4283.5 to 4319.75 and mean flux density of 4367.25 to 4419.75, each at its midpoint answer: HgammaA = -4.9 angstrom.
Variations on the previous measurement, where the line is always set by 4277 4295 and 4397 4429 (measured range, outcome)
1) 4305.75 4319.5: 1.43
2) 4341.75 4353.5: -0.97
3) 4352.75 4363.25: -0.88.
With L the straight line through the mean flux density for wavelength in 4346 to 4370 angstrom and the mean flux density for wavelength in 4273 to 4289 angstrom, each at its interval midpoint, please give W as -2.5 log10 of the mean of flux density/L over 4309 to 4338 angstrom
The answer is 0.07 mag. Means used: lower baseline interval 1.84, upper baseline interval 2.28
